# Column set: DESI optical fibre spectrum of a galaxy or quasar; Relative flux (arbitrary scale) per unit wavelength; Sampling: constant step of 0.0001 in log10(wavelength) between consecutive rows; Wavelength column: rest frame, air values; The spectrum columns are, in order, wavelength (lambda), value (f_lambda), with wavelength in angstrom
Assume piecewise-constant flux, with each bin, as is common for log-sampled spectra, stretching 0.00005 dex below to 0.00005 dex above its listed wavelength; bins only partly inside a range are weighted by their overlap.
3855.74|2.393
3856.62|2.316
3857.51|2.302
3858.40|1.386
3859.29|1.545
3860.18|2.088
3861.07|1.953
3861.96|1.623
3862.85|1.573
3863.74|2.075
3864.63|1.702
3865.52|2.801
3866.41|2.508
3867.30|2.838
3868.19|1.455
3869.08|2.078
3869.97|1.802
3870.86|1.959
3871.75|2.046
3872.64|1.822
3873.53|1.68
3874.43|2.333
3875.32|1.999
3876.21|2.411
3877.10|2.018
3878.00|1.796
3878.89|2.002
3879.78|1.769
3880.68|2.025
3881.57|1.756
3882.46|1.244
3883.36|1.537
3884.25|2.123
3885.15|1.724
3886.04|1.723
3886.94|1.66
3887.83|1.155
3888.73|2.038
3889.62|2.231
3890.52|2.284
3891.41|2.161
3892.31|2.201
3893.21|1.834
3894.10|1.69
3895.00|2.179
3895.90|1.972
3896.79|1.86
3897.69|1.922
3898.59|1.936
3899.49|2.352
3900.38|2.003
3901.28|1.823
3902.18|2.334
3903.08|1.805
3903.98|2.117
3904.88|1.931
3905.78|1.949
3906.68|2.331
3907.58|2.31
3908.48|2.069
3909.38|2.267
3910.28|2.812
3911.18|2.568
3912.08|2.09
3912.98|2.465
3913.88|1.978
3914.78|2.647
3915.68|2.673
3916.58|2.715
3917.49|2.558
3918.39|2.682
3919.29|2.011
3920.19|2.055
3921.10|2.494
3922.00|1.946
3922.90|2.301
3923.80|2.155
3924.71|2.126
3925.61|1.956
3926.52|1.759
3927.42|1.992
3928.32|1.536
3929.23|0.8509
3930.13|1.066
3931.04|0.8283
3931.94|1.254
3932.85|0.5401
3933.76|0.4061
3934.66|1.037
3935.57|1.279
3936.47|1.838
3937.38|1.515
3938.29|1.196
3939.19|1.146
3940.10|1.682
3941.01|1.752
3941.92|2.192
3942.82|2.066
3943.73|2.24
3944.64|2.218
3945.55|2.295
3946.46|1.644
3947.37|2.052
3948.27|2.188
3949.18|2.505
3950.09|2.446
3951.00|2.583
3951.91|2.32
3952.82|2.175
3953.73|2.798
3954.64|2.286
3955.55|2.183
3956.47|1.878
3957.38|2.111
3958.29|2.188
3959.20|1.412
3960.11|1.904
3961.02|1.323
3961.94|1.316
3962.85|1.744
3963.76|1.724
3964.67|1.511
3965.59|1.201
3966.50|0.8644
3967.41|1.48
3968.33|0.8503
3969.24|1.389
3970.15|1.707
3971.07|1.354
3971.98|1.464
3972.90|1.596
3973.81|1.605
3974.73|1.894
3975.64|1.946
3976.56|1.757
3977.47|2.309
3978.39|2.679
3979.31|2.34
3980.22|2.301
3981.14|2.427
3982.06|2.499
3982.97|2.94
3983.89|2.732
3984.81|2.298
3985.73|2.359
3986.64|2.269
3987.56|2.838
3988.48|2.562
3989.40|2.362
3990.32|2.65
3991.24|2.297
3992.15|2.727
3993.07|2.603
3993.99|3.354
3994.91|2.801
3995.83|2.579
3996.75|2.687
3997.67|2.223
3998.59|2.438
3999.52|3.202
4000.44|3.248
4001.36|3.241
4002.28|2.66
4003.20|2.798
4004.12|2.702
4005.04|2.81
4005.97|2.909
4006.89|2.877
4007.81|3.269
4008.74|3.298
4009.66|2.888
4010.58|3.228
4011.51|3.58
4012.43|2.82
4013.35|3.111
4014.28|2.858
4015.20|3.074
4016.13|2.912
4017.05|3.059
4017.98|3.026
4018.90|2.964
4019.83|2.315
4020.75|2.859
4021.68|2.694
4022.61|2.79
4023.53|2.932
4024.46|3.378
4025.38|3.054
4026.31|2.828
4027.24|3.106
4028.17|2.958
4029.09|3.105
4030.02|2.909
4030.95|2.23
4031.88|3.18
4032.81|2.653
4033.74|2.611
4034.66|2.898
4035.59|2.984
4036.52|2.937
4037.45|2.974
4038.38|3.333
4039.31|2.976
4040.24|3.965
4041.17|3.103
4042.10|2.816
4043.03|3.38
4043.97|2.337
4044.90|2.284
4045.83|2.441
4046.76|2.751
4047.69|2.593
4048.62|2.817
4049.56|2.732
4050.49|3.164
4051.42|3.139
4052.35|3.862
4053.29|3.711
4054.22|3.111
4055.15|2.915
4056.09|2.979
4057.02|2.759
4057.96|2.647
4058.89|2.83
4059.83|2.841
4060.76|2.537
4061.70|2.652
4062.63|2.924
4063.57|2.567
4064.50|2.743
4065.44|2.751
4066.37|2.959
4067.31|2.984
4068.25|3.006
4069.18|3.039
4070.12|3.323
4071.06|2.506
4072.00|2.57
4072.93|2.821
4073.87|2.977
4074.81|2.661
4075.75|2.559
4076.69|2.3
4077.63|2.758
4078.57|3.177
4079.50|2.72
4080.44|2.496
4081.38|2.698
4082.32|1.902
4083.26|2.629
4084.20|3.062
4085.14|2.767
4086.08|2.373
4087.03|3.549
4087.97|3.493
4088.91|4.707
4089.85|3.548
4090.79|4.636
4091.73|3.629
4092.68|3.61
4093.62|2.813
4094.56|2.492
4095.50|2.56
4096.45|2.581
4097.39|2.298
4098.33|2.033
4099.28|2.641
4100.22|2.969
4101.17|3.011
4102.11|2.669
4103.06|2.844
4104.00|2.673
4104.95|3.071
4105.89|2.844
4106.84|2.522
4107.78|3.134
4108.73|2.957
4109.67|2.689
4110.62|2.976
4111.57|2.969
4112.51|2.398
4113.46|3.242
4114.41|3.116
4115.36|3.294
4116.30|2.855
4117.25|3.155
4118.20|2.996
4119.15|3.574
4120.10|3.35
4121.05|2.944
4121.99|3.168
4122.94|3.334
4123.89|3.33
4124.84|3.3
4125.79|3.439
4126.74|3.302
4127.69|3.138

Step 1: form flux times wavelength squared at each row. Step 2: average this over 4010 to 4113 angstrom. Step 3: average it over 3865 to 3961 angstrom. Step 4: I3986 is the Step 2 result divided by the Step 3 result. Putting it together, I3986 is 1.59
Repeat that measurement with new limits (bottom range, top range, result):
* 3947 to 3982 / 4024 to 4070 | 1.61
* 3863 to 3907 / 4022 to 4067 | 1.60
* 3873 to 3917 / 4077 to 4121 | 1.60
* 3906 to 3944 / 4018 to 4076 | 1.63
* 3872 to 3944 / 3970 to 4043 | 1.50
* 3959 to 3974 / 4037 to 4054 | 2.19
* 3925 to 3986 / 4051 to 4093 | 1.75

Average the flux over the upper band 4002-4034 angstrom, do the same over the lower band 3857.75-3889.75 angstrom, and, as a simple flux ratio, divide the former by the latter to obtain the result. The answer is 1.54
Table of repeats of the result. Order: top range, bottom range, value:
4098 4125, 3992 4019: 1.01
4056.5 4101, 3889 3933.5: 1.42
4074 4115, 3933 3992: 1.50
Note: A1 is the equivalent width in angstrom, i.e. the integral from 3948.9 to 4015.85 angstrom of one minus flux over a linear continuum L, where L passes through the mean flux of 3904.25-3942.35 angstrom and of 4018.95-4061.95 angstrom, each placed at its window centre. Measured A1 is 1.95 angstrom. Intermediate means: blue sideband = 1.88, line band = 2.35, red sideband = 2.92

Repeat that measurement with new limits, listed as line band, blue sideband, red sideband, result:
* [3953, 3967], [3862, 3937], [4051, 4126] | 3.1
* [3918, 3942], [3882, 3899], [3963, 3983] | 3.0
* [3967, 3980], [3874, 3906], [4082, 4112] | 3.3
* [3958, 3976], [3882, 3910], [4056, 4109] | 6.2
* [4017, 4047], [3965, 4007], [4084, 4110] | -3.5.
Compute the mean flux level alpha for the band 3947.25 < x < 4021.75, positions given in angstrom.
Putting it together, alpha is 2.39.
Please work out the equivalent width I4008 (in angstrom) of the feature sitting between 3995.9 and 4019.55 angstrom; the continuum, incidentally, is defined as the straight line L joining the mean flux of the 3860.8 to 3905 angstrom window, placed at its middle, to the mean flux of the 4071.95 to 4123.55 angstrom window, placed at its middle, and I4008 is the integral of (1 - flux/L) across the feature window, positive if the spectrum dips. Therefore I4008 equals -3.84 angstrom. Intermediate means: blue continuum 1.96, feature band 2.94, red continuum 2.95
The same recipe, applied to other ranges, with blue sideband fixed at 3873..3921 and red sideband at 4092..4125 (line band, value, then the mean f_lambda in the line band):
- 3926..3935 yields 4.38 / 1.13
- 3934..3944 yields 2.91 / 1.6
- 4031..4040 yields -1.05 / 2.94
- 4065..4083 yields 0.26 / 2.75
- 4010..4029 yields -3.04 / 2.98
